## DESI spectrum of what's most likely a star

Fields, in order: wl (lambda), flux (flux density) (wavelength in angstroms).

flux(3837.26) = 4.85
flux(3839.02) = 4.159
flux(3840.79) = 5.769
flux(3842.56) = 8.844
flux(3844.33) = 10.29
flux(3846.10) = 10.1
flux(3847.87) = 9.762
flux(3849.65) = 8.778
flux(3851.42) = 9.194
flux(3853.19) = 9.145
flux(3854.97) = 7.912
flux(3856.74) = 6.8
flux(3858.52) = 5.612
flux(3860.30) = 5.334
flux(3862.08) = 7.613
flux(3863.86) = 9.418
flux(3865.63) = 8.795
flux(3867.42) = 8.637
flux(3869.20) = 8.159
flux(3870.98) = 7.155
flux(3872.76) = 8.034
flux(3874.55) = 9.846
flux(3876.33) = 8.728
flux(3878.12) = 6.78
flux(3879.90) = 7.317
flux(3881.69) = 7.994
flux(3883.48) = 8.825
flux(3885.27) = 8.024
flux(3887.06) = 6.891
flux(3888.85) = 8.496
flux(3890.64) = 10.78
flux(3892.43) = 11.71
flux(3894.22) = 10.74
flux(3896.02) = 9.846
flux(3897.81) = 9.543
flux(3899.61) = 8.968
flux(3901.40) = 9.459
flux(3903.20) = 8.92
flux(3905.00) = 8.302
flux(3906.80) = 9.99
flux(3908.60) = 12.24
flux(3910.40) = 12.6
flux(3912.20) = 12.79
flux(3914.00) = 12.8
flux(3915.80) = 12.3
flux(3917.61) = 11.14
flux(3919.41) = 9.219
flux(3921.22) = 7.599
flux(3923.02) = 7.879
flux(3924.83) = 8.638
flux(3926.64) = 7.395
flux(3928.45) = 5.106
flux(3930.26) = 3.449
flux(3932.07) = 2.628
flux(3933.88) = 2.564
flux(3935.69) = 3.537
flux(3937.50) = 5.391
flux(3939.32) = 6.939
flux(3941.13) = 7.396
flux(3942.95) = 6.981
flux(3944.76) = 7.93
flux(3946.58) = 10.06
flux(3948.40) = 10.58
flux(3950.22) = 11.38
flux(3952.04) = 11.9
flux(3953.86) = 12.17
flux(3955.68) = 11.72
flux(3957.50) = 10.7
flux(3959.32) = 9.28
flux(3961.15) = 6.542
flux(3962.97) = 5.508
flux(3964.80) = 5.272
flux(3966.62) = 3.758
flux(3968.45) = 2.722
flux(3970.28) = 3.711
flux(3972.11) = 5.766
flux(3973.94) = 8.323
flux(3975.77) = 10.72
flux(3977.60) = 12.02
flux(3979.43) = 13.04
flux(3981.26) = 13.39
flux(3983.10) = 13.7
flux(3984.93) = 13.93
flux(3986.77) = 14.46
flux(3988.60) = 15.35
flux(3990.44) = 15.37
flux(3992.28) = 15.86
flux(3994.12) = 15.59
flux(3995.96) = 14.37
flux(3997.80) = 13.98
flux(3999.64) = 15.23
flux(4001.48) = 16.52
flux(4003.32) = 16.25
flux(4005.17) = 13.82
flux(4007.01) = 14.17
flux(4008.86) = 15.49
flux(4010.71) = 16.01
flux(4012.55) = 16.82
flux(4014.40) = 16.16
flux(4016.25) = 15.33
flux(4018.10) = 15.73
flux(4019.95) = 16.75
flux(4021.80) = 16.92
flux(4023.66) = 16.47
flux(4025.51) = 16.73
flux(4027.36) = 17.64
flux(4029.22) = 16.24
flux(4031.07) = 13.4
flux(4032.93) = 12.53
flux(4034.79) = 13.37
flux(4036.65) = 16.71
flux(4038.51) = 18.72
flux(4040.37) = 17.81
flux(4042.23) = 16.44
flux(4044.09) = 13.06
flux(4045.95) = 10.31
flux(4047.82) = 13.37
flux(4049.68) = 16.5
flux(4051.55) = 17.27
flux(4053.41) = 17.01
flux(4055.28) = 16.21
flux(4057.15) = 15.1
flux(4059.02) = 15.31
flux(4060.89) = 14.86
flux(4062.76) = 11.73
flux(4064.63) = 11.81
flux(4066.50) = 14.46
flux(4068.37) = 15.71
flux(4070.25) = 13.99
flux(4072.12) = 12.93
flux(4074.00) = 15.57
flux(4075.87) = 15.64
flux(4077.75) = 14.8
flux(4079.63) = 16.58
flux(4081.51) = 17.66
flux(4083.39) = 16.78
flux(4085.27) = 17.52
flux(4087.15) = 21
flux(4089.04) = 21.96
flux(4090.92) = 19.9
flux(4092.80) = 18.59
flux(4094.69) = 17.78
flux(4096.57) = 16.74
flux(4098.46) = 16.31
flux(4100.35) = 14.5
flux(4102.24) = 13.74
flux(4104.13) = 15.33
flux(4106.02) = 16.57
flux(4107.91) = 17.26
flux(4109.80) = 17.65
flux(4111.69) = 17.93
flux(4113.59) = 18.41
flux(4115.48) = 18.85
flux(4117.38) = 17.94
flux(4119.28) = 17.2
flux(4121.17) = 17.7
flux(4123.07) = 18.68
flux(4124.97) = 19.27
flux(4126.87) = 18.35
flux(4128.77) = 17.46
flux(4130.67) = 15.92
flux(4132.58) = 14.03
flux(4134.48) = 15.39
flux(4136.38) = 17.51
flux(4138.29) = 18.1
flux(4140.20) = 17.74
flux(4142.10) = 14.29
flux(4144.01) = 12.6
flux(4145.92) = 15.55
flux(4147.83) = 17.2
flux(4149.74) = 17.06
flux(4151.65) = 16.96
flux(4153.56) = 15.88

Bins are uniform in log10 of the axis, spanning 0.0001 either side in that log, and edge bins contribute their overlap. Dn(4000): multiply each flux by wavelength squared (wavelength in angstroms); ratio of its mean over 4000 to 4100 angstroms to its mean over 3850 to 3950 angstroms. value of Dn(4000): 2.0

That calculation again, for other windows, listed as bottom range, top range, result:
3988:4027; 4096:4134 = 1.14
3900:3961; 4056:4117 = 2.01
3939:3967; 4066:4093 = 2.05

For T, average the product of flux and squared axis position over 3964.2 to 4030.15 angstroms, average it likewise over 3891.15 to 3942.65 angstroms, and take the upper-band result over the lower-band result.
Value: 1.7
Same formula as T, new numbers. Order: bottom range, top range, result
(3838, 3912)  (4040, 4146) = 2.09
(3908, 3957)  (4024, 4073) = 1.83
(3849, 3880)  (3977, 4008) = 1.95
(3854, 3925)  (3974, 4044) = 1.77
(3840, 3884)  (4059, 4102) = 2.20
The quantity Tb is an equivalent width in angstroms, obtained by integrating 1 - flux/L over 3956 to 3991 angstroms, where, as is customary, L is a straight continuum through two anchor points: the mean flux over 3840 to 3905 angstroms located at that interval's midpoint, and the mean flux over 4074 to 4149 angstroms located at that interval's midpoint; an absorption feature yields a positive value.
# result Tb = 7.5 angstroms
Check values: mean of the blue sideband 8.56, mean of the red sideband 17.1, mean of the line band 9.65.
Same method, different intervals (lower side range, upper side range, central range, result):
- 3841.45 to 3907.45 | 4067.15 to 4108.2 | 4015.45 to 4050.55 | -2.2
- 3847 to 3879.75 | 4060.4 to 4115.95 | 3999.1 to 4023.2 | -4.0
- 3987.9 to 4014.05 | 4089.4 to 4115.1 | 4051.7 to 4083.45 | 2.8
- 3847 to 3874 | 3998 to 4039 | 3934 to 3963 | 8.9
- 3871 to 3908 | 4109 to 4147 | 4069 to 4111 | -2.7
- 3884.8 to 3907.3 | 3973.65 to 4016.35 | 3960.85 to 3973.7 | 8.1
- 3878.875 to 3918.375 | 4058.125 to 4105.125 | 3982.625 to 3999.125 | -2.2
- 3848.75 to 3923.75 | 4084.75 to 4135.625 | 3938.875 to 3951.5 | 2.7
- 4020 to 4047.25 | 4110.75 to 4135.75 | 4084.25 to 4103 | -1.2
